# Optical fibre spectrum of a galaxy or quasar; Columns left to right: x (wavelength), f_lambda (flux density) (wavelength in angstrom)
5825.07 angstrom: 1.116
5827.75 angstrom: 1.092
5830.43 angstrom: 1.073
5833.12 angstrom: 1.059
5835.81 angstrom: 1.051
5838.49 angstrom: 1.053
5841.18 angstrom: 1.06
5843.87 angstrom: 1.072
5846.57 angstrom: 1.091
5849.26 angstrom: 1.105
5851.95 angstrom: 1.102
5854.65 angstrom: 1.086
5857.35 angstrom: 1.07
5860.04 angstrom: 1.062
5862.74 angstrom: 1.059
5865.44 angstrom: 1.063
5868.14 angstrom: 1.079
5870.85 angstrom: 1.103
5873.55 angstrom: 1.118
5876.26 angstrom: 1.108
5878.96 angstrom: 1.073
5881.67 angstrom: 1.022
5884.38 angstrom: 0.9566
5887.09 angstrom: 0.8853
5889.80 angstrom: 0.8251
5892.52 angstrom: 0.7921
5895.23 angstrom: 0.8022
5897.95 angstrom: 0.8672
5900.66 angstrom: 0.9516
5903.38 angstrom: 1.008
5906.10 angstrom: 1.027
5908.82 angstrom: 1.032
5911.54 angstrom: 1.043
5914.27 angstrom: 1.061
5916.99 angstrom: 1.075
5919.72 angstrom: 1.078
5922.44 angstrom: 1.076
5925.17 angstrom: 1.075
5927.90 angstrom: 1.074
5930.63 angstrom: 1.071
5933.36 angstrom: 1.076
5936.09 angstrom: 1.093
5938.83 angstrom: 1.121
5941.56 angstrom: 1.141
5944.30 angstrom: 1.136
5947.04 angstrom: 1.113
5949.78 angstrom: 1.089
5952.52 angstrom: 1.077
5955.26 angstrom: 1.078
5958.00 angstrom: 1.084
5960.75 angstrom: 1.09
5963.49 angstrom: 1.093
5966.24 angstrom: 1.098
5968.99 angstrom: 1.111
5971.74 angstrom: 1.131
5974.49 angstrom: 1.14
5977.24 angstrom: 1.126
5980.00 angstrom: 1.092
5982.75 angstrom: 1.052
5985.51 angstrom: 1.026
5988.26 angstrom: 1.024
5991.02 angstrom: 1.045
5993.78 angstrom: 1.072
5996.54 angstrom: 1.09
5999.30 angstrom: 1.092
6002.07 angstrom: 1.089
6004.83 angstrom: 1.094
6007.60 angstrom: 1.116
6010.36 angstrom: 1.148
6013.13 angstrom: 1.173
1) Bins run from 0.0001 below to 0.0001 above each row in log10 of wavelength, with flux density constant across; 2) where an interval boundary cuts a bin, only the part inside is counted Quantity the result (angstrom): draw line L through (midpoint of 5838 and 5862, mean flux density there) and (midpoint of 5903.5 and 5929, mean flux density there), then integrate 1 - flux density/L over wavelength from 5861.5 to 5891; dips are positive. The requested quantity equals 1.18 angstrom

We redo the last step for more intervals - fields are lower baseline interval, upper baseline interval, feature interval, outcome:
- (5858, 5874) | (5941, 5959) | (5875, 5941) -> 4.9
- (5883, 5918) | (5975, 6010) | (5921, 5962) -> -3.5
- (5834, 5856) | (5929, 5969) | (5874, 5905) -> 4.1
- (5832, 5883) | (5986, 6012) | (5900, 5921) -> 0.8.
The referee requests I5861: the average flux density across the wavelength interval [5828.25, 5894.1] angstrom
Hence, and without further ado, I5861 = 1.04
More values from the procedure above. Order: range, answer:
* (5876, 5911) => 0.947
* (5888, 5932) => 0.99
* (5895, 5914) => 0.977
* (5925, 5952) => 1.1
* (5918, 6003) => 1.09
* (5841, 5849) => 1.08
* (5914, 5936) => 1.08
